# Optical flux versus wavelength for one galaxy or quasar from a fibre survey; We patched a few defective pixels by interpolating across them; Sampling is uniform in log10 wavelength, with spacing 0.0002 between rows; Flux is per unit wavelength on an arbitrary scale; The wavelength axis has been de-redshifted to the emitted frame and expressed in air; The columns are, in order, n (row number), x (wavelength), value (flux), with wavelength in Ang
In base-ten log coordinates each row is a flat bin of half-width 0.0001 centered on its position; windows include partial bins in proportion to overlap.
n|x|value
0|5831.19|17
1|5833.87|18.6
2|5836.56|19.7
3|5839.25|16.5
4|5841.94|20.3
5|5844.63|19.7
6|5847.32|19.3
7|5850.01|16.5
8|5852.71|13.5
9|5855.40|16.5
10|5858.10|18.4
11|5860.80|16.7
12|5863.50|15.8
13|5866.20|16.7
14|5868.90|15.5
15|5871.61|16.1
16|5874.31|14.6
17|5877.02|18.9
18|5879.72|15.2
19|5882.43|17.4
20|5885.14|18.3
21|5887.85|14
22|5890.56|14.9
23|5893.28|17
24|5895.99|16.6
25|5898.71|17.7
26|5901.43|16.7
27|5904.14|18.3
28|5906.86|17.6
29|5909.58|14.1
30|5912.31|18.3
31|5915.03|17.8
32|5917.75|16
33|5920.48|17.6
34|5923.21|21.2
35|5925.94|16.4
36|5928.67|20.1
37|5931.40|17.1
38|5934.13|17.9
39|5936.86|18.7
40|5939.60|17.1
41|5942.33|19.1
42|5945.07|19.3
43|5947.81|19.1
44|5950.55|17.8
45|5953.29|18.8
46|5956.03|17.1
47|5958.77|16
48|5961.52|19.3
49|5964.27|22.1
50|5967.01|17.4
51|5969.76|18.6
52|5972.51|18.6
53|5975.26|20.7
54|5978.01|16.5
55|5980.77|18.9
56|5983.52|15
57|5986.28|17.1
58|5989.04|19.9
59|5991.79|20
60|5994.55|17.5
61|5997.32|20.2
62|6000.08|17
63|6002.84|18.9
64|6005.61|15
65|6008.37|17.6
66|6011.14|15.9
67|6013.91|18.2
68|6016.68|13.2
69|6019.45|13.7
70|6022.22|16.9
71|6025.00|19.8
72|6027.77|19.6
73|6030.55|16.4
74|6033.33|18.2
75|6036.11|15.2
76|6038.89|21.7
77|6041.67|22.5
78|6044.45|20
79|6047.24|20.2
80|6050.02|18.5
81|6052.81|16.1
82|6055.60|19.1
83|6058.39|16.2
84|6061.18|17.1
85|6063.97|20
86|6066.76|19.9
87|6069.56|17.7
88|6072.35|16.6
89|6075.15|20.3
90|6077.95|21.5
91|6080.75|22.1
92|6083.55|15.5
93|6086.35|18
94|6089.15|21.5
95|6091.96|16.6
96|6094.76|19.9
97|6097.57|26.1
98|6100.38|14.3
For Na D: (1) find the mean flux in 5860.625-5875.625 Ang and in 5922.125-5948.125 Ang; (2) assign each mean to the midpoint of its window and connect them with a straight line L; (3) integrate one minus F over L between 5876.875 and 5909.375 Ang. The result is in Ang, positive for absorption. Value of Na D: 0.3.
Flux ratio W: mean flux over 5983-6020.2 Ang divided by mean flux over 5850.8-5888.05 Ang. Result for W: 1.1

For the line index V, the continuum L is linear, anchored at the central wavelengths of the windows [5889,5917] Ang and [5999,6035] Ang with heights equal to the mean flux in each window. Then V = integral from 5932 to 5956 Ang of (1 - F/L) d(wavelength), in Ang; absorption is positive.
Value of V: -2.1 Ang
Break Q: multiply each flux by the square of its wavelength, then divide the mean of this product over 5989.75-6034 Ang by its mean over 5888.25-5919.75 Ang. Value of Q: 1.08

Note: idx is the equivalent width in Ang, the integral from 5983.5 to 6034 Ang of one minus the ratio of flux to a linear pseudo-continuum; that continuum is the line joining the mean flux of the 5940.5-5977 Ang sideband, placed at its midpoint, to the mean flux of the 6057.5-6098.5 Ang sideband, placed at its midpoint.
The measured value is 4.0 Ang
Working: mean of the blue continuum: 18.7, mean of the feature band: 17.4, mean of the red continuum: 19.2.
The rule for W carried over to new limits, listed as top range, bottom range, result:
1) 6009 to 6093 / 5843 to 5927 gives 1.08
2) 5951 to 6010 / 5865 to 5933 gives 1.07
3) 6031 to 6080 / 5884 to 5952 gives 1.07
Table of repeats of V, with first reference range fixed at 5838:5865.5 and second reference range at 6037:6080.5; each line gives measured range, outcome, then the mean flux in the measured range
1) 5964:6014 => 1.29 Ang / 18.1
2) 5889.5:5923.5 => 1.33 Ang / 17.1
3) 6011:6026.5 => 2.05 Ang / 16.3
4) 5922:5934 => -0.39 Ang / 18.6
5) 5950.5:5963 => 0.29 Ang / 17.8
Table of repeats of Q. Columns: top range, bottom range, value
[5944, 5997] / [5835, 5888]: 1.12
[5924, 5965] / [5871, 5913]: 1.13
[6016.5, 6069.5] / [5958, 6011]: 1.02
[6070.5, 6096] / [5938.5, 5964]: 1.09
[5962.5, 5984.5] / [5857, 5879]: 1.16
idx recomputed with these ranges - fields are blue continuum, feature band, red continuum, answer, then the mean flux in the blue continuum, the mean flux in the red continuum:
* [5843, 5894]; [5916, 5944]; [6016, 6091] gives -1.5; 16.6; 18.5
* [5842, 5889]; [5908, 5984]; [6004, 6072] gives -3.8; 16.8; 17.8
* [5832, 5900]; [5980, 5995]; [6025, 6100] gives 0.2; 17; 19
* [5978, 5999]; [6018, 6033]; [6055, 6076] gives 0.8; 18.2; 18.3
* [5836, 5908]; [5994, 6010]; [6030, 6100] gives 0.6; 16.9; 19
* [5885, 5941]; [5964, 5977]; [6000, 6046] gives -1.3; 17.3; 17.7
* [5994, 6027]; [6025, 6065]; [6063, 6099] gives -0.8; 17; 19.7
